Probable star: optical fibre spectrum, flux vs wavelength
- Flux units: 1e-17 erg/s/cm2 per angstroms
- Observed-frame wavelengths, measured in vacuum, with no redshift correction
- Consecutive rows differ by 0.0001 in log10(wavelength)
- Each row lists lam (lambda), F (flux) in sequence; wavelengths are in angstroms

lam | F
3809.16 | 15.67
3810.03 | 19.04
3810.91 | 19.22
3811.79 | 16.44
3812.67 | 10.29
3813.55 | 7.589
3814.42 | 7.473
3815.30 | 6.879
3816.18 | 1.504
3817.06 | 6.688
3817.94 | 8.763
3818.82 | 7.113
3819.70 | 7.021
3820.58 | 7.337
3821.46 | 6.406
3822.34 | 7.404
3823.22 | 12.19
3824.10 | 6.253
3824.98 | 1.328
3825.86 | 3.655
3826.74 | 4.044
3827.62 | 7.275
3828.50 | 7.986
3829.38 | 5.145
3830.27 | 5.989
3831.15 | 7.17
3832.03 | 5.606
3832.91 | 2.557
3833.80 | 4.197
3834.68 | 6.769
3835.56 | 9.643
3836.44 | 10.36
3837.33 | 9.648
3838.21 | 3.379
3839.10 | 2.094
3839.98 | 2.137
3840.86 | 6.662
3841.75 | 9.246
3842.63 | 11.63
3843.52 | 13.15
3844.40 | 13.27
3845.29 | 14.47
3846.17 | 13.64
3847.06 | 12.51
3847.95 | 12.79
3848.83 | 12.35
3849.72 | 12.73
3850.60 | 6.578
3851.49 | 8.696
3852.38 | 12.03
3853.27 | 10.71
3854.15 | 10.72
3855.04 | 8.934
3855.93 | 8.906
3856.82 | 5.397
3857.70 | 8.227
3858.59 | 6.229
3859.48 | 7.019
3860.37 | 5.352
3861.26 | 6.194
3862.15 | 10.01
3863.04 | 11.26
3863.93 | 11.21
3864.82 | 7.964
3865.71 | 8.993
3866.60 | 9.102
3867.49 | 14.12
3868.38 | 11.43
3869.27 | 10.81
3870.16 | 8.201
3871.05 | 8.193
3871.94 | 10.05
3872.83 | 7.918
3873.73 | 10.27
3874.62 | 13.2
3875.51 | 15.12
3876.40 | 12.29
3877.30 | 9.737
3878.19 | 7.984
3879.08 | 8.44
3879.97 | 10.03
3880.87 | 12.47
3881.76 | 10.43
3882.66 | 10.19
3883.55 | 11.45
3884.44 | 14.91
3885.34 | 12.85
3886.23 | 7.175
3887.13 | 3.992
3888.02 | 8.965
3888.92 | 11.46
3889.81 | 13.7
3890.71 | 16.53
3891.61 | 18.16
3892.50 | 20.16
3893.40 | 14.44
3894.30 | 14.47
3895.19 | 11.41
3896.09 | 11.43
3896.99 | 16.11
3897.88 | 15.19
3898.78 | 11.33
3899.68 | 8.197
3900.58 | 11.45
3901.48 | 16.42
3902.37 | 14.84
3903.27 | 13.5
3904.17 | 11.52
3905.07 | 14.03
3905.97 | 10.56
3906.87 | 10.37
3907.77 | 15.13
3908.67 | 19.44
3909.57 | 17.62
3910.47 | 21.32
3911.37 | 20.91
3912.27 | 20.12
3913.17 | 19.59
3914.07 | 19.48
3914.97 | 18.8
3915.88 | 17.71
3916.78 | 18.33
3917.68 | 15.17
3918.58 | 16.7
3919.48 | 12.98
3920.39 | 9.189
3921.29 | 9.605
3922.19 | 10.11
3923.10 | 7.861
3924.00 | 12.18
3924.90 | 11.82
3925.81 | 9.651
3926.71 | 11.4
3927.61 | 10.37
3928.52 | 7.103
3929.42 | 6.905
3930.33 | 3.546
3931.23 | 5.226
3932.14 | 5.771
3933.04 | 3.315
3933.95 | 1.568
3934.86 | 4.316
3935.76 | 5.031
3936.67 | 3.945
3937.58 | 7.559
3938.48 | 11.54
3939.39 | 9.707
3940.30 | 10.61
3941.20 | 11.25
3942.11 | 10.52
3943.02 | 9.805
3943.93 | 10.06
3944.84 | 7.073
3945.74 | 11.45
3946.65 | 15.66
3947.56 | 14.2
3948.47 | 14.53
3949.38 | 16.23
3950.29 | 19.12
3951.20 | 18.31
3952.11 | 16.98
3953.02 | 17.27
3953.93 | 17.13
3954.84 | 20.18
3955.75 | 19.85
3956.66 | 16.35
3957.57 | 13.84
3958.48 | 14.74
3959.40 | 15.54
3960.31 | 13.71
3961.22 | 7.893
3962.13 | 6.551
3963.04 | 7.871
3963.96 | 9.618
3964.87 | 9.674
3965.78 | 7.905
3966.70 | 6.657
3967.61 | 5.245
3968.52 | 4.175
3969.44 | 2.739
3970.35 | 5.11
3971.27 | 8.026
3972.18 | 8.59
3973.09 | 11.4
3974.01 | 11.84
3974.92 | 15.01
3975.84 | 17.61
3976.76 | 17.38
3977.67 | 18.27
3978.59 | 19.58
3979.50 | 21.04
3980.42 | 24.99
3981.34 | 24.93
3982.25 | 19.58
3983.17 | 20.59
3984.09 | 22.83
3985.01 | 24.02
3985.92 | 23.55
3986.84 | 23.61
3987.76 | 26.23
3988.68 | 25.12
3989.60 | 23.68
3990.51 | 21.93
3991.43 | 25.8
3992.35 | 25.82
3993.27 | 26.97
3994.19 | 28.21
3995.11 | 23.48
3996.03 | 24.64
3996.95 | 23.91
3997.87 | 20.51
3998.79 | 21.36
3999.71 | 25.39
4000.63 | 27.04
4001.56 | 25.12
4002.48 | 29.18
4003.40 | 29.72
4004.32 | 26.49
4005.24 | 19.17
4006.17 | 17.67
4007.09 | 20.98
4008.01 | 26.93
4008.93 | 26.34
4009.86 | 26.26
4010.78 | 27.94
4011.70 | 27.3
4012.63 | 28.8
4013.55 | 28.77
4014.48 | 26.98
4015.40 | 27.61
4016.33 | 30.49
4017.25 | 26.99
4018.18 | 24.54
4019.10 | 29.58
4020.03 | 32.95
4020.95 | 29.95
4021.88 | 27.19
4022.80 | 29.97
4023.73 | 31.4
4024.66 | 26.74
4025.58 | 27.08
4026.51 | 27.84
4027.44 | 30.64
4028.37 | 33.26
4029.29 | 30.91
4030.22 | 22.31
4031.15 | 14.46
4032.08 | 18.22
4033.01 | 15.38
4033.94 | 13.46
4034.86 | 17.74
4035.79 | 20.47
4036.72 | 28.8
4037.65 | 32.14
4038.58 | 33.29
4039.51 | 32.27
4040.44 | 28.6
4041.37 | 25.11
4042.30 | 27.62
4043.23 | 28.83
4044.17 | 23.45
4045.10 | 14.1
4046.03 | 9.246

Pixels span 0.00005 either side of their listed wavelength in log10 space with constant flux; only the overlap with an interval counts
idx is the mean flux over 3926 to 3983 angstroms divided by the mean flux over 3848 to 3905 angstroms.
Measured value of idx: 1.07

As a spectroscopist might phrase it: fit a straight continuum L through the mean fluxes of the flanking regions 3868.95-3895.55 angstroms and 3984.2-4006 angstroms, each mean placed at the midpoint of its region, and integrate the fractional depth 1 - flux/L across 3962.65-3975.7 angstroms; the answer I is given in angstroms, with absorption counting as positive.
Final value 8.0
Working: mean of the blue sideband 11.5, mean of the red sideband 24.7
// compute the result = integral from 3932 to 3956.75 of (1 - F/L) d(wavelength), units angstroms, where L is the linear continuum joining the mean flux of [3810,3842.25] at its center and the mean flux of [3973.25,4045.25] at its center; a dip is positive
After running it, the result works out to 9.2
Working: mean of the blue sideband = 7.22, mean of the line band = 11.8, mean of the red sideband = 24.7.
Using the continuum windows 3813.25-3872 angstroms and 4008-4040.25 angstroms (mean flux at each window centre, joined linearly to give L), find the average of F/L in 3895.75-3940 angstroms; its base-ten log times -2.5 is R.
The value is 0.28 mag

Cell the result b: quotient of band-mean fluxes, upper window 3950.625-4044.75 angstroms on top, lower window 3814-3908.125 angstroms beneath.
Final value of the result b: 2.2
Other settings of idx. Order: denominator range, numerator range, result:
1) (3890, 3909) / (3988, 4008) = 1.75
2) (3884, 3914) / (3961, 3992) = 1.10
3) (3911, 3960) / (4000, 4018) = 2.12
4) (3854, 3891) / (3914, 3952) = 1.09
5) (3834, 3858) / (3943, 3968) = 1.38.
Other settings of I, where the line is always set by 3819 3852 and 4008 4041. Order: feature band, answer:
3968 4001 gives 4.6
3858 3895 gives 4.0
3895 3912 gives 0.5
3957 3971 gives 8.0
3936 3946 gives 5.0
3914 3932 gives 5.5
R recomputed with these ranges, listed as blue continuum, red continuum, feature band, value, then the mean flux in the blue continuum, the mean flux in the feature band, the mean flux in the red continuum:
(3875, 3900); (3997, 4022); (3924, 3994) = 0.463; 12.1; 13.7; 26.3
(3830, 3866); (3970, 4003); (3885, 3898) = -0.028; 8.71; 13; 21.3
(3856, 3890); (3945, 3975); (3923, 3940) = 0.474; 9.76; 7.32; 12.1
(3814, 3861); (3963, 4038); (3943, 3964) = 0.261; 7.83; 14.1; 22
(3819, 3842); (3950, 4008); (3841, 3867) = -0.238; 6.2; 9.93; 18.3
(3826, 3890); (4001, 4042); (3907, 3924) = -0.056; 9.2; 15.9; 26.3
